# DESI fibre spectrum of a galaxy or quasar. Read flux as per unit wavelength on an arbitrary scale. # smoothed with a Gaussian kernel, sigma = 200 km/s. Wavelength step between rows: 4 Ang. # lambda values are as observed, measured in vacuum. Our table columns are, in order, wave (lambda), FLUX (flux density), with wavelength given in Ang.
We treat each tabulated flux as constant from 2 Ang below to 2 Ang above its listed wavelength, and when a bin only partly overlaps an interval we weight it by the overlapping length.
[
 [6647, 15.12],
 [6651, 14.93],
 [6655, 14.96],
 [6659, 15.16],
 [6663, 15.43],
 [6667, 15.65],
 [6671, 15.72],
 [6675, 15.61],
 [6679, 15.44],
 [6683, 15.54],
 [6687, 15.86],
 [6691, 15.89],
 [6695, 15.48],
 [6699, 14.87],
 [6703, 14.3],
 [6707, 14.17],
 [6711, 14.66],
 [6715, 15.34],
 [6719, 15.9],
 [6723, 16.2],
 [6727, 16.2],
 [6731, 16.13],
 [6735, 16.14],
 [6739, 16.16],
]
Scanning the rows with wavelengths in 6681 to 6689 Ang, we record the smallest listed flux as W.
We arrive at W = 15.54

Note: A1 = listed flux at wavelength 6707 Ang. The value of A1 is 14.17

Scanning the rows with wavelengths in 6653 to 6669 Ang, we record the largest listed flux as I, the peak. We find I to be 15.65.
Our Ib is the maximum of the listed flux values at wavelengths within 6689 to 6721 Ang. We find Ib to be 15.9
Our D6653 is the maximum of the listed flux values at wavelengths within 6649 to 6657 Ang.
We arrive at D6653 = 14.96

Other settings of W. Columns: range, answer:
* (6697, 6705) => 14.3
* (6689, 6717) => 14.17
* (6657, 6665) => 15.16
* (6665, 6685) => 15.44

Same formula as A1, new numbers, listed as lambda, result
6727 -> 16.2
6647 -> 15.12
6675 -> 15.61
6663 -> 15.43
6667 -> 15.65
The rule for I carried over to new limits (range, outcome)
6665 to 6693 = 15.89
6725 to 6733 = 16.2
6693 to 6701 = 15.48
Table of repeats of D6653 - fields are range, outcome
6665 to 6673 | 15.72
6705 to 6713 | 14.66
